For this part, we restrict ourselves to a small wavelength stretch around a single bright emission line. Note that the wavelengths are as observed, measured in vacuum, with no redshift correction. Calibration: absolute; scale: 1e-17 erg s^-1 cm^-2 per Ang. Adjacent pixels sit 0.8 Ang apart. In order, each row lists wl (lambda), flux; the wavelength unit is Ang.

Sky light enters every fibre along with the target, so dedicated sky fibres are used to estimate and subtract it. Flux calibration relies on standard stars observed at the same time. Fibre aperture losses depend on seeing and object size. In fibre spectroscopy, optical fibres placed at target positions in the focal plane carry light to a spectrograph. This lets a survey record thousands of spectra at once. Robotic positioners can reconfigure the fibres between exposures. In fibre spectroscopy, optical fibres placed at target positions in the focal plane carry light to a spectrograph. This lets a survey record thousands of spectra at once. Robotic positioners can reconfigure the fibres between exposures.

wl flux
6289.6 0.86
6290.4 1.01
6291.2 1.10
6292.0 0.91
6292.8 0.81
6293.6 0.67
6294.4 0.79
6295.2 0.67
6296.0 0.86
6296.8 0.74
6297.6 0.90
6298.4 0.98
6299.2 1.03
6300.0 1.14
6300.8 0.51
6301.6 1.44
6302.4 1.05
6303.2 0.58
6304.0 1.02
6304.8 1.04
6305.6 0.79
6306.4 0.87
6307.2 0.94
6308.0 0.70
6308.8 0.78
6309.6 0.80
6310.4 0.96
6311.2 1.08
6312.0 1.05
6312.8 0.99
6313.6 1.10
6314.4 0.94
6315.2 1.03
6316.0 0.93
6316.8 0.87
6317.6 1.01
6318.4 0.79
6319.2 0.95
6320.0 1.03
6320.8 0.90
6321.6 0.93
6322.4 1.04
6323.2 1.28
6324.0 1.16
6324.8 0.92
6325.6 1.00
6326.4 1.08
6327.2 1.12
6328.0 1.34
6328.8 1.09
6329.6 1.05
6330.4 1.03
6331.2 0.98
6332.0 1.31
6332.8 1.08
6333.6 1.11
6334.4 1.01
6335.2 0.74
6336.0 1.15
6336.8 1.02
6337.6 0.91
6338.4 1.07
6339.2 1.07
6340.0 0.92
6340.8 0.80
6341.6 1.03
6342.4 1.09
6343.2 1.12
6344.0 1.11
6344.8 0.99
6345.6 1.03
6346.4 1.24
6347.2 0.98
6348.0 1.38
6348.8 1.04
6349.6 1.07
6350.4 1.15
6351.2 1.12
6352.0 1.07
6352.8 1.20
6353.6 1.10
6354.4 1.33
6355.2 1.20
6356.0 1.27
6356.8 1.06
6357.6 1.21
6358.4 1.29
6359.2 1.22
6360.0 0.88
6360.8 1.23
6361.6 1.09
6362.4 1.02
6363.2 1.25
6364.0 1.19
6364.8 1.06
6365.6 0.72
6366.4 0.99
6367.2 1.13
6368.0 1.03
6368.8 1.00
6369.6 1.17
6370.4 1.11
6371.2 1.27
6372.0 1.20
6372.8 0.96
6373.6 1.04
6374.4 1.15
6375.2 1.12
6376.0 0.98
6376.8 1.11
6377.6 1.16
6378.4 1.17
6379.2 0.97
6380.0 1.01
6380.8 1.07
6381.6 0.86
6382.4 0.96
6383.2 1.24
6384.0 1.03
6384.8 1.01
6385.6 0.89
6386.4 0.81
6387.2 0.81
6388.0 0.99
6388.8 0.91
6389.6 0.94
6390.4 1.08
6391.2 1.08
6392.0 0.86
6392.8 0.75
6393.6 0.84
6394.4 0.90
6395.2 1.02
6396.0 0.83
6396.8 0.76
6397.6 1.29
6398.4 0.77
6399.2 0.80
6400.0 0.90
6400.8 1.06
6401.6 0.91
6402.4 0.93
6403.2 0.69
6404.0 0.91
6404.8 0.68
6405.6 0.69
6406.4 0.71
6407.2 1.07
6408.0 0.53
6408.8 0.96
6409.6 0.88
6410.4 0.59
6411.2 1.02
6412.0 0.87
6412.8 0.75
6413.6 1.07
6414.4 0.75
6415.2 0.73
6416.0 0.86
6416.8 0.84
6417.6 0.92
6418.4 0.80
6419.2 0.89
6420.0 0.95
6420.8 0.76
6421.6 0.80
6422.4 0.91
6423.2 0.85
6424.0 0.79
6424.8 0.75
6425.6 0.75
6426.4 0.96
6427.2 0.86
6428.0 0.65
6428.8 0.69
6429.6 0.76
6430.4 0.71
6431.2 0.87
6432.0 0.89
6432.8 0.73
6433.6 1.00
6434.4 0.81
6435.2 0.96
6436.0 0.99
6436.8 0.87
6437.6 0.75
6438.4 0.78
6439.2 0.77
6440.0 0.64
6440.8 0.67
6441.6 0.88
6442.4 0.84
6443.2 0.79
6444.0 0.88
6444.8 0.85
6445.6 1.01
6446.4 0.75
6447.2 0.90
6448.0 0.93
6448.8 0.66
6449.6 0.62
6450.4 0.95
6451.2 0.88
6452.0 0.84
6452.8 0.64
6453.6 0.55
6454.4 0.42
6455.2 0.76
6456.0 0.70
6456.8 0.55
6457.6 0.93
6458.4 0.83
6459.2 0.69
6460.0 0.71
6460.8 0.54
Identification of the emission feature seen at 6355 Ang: C III]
